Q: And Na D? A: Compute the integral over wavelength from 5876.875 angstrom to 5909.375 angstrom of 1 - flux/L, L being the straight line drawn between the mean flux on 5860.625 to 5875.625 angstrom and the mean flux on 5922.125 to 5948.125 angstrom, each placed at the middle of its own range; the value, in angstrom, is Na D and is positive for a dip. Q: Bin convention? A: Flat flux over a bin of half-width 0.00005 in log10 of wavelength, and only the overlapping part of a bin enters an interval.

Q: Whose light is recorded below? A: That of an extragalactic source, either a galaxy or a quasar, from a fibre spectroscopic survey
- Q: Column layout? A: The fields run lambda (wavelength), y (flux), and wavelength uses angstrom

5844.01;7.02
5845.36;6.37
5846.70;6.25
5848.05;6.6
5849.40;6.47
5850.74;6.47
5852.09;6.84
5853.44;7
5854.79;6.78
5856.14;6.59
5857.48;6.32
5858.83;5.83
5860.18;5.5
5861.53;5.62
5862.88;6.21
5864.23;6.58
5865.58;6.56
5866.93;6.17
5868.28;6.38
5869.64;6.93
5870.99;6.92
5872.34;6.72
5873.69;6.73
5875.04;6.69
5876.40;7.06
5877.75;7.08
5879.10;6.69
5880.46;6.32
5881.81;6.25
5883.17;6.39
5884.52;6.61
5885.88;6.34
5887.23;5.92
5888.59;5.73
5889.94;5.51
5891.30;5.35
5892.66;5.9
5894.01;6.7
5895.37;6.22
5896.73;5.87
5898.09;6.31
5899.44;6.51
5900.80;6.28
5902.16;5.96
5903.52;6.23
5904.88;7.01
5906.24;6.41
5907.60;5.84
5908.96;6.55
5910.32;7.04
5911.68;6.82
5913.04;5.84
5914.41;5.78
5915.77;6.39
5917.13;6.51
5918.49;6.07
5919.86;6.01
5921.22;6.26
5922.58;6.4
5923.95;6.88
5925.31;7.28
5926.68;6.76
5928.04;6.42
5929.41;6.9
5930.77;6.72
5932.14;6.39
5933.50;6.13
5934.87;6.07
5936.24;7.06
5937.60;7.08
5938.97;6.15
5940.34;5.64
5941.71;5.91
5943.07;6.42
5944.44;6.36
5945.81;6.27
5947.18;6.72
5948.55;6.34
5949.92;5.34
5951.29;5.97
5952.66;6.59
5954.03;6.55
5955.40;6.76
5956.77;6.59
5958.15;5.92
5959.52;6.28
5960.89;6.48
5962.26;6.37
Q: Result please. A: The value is 1.2 angstrom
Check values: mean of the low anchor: 6.49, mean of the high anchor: 6.5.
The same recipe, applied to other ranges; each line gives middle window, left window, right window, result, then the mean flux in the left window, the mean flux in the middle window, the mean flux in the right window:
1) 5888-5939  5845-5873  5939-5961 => -0.3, 6.43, 6.36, 6.25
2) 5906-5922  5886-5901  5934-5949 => -0.3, 6.03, 6.29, 6.36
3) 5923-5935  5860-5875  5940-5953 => -0.8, 6.44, 6.63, 6.16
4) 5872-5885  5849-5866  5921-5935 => -0.4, 6.36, 6.65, 6.59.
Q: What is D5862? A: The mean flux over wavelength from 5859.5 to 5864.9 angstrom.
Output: 5.98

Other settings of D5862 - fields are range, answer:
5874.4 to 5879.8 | 6.87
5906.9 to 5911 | 6.48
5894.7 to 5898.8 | 6.14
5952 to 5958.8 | 6.48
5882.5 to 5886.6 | 6.45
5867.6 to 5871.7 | 6.74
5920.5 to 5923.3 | 6.33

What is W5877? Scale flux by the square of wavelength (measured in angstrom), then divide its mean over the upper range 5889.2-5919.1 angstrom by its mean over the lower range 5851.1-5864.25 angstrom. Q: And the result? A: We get 1.0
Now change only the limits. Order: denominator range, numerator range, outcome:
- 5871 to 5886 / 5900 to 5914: 0.97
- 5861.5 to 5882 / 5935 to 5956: 0.99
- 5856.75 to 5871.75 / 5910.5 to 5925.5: 1.03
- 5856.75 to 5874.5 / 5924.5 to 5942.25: 1.05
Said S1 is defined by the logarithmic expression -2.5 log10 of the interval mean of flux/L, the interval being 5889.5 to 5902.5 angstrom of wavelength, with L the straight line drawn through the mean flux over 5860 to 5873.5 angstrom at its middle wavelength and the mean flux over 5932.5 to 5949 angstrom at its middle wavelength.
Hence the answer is 0.05 mag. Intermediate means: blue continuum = 6.4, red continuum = 6.35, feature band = 6.07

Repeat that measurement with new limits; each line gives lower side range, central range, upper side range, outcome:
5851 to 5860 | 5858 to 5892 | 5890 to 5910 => 0.01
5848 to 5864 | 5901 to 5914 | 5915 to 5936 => 0.01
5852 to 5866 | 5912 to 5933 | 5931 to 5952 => -0.03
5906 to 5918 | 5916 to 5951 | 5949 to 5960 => -0.02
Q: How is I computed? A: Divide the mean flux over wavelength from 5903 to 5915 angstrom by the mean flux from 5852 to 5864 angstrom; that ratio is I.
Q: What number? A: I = 1.02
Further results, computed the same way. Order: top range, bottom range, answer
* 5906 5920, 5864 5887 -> 0.95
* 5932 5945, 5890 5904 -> 1.04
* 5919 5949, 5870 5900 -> 1.02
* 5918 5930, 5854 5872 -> 1.03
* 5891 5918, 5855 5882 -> 0.97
